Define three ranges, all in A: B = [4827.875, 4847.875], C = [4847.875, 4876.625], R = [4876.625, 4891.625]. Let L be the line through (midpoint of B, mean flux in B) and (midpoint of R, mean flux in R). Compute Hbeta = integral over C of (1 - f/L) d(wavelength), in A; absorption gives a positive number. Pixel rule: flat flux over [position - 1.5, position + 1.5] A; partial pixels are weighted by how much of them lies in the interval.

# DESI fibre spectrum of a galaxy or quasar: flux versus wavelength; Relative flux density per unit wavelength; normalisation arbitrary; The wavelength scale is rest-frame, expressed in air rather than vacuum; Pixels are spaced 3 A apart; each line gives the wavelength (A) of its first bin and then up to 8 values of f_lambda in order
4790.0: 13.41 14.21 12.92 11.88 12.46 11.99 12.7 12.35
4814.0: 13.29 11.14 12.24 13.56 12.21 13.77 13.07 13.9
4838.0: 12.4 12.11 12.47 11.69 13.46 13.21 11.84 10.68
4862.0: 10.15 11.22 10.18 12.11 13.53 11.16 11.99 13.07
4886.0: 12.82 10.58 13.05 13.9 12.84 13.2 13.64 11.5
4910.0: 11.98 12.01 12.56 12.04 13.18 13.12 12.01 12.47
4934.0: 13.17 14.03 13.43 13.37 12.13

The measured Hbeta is 1.4 A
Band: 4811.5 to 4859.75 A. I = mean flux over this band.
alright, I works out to 12.6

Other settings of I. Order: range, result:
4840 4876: 11.9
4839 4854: 12.6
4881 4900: 12.7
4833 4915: 12.3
